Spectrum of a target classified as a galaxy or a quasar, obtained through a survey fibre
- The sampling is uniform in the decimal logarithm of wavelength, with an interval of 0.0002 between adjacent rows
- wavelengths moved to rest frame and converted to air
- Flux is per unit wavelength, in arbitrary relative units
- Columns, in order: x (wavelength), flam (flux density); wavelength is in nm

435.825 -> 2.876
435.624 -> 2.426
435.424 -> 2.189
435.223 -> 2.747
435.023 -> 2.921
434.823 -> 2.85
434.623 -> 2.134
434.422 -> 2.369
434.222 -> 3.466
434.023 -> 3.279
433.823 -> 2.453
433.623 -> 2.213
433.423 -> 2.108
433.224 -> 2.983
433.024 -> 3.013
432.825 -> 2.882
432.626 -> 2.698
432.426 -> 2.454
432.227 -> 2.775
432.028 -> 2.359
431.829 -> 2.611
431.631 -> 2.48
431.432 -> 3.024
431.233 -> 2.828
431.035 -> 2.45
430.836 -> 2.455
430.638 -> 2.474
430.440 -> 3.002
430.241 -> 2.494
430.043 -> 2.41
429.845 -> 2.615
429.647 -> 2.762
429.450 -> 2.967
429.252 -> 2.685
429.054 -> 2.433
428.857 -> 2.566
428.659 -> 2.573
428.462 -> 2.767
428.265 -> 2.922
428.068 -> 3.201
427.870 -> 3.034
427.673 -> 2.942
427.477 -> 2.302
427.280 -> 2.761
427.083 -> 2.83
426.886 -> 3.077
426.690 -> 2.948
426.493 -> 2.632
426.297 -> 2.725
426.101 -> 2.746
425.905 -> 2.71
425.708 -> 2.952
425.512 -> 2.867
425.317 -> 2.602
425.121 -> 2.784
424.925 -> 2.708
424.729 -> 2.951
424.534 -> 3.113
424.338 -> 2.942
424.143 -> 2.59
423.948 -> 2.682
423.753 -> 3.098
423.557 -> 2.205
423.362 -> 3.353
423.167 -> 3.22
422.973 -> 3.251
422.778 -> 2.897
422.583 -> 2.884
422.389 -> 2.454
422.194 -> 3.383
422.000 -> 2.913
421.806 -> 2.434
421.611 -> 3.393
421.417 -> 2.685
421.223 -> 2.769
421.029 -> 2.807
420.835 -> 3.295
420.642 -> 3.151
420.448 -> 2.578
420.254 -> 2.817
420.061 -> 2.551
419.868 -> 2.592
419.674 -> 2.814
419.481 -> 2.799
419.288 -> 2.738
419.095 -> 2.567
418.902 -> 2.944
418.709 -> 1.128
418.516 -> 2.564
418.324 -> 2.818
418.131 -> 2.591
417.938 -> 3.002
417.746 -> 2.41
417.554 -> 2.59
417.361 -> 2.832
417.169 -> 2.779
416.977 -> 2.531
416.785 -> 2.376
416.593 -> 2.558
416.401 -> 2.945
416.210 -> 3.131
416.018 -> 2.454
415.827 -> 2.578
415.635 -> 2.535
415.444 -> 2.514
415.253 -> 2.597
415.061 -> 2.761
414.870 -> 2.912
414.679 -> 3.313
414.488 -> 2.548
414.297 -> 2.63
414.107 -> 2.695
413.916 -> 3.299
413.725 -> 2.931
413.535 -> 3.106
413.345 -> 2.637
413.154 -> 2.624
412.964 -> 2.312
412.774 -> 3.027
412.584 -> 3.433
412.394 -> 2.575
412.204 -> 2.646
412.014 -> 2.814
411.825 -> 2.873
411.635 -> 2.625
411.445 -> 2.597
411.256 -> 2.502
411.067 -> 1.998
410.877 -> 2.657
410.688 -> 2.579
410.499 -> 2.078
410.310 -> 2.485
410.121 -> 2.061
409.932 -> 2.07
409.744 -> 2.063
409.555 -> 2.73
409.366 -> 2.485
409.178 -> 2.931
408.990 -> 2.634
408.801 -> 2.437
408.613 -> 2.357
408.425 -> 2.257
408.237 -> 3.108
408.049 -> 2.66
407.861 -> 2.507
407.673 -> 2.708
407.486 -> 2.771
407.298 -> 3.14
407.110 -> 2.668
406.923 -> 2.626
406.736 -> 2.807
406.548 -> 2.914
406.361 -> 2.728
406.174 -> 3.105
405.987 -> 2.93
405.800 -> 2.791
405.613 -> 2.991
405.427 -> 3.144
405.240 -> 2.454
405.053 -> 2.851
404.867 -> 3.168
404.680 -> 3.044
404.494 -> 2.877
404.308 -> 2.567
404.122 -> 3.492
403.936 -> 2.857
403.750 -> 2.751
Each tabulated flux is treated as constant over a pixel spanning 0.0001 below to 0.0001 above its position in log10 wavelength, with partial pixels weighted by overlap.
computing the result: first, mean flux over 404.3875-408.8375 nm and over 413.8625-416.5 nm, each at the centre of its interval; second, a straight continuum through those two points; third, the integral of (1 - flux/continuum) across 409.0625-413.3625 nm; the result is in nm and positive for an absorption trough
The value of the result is 0.35 nm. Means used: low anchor 2.8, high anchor 2.77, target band 2.56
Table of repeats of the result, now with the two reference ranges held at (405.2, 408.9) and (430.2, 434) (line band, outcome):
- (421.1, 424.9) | -0.32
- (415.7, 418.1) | 0.03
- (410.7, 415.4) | -0.04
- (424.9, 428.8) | -0.21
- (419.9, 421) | -0.07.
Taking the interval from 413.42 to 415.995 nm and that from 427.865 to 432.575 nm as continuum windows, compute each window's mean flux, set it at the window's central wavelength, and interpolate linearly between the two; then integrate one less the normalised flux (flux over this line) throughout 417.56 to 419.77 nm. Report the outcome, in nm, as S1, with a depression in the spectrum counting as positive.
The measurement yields 0.14 nm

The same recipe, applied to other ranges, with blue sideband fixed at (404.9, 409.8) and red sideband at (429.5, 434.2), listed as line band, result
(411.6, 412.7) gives -0.050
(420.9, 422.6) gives -0.110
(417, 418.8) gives 0.116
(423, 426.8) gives -0.226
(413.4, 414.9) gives -0.115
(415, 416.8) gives 0.035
